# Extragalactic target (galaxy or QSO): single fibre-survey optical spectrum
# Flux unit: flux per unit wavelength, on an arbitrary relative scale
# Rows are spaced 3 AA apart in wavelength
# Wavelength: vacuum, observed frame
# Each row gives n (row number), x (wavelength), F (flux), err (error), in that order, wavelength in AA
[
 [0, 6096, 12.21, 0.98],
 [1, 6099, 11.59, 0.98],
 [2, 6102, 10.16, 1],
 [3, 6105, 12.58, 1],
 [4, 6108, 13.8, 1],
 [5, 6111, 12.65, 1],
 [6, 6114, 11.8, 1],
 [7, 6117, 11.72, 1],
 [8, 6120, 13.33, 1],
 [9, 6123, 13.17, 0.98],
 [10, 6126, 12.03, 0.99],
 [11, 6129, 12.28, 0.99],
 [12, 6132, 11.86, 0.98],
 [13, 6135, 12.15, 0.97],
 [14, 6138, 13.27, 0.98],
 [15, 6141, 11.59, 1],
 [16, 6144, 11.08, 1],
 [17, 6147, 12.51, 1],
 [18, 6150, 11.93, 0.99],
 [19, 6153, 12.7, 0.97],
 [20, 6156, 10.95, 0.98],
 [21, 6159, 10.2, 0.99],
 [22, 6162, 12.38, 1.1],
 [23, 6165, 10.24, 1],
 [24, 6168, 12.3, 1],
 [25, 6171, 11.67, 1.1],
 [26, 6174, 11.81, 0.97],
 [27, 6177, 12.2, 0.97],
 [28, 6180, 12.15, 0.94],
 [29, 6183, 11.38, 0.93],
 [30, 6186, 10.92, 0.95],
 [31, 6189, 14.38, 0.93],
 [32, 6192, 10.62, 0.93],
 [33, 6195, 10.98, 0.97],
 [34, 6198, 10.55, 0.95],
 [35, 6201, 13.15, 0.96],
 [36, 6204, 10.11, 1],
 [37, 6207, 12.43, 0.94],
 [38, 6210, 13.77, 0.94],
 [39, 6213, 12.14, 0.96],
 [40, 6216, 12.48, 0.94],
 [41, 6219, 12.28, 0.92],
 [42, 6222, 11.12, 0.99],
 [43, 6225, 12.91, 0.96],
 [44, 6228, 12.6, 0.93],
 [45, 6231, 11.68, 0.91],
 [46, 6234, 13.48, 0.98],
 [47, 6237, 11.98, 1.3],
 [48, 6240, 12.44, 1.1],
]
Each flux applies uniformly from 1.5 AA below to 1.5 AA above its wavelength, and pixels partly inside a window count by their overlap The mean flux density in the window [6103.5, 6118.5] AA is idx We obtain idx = 12.5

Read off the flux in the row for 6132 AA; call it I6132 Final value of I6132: 11.86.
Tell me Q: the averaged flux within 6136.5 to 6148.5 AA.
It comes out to 12.1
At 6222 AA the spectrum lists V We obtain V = 11.12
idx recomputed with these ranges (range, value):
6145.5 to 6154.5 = 12.4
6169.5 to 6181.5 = 12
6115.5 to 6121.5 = 12.5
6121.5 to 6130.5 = 12.5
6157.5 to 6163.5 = 11.3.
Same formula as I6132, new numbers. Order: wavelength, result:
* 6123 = 13.17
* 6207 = 12.43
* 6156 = 10.95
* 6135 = 12.15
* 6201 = 13.15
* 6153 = 12.7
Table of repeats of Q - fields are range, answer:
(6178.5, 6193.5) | 11.9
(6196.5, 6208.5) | 11.6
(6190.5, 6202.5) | 11.3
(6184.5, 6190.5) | 12.7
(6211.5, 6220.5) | 12.3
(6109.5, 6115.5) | 12.2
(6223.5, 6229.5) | 12.8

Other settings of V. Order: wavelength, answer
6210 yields 13.77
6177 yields 12.2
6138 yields 13.27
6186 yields 10.92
